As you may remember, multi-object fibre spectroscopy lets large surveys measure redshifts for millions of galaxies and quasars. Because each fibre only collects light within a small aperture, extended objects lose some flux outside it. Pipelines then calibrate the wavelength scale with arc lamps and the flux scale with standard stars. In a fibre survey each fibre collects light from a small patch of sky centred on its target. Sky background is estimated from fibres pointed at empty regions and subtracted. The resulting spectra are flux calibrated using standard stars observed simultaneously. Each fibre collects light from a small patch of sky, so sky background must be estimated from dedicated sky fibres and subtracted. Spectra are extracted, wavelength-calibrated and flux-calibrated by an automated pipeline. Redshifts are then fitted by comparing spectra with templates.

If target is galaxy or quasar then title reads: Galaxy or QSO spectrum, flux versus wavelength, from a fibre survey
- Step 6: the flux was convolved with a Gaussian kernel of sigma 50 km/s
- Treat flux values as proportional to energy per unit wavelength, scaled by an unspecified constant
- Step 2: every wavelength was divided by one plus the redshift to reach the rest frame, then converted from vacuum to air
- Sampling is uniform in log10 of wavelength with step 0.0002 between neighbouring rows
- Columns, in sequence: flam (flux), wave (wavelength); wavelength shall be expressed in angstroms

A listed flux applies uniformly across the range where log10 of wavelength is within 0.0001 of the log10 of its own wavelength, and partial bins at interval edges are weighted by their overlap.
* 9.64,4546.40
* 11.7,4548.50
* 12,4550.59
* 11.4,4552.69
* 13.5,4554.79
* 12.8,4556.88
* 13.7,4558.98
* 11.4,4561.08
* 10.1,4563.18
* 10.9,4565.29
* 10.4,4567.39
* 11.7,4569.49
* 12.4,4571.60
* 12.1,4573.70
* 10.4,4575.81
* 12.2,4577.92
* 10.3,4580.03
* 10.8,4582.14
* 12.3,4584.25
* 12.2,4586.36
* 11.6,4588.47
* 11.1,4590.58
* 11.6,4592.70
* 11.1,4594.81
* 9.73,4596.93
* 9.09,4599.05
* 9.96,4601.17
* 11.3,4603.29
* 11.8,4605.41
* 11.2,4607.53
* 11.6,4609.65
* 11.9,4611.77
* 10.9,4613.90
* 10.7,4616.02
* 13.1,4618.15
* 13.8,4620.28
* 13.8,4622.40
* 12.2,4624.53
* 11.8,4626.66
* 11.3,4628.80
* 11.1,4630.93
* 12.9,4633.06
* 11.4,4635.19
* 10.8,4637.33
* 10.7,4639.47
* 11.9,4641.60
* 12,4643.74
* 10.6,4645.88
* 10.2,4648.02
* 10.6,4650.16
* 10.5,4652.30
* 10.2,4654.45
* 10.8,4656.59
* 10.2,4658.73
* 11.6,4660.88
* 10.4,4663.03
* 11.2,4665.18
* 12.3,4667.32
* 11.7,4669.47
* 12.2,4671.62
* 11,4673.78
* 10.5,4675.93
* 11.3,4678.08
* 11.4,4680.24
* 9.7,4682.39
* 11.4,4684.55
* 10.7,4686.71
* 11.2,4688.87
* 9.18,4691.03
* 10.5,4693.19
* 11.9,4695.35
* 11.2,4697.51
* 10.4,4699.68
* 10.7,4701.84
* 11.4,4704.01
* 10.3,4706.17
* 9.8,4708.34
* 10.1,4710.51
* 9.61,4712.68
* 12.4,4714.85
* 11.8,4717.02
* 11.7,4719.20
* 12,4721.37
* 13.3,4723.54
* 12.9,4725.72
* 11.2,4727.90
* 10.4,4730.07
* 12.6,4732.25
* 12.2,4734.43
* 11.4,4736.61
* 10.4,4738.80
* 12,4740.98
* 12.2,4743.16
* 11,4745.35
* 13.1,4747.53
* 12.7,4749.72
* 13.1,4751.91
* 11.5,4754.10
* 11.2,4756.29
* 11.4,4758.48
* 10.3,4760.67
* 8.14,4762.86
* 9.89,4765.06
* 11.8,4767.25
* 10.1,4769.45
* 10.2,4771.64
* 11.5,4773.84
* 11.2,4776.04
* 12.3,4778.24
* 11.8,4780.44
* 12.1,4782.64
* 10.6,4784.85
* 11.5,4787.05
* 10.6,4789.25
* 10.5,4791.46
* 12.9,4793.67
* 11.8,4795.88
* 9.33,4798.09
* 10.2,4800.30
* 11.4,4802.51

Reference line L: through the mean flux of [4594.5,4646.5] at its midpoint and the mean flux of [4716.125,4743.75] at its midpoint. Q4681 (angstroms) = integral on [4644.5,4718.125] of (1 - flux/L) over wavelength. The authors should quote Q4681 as 5.21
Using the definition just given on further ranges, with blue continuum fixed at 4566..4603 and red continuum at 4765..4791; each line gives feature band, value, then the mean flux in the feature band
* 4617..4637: -2.1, 12.3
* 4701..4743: -0.9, 11.4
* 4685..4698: 0.4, 10.8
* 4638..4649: 0.1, 11.1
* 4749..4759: -0.7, 12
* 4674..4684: 0.3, 10.8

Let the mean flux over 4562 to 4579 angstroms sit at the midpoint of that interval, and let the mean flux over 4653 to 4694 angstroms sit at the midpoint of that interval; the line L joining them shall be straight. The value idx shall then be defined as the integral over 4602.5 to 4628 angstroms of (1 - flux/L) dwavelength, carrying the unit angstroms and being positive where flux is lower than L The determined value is -2.0 angstroms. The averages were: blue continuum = 11.3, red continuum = 10.9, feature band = 12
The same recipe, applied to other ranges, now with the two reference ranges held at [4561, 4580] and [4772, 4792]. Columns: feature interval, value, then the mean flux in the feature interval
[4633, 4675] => 0.6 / 11.1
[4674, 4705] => 1.3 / 10.8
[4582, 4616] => 0.3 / 11.1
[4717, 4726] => -0.8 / 12.4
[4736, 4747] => -0.2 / 11.5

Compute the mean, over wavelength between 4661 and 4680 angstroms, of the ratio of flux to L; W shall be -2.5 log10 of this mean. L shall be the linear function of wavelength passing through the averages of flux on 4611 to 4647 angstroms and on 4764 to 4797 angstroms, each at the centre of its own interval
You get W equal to 0.03 mag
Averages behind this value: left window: 11.8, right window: 11.3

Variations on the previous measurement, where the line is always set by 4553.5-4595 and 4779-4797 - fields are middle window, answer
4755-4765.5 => 0.128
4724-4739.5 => -0.014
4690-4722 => 0.067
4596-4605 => 0.147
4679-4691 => 0.081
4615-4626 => -0.097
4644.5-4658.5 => 0.106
